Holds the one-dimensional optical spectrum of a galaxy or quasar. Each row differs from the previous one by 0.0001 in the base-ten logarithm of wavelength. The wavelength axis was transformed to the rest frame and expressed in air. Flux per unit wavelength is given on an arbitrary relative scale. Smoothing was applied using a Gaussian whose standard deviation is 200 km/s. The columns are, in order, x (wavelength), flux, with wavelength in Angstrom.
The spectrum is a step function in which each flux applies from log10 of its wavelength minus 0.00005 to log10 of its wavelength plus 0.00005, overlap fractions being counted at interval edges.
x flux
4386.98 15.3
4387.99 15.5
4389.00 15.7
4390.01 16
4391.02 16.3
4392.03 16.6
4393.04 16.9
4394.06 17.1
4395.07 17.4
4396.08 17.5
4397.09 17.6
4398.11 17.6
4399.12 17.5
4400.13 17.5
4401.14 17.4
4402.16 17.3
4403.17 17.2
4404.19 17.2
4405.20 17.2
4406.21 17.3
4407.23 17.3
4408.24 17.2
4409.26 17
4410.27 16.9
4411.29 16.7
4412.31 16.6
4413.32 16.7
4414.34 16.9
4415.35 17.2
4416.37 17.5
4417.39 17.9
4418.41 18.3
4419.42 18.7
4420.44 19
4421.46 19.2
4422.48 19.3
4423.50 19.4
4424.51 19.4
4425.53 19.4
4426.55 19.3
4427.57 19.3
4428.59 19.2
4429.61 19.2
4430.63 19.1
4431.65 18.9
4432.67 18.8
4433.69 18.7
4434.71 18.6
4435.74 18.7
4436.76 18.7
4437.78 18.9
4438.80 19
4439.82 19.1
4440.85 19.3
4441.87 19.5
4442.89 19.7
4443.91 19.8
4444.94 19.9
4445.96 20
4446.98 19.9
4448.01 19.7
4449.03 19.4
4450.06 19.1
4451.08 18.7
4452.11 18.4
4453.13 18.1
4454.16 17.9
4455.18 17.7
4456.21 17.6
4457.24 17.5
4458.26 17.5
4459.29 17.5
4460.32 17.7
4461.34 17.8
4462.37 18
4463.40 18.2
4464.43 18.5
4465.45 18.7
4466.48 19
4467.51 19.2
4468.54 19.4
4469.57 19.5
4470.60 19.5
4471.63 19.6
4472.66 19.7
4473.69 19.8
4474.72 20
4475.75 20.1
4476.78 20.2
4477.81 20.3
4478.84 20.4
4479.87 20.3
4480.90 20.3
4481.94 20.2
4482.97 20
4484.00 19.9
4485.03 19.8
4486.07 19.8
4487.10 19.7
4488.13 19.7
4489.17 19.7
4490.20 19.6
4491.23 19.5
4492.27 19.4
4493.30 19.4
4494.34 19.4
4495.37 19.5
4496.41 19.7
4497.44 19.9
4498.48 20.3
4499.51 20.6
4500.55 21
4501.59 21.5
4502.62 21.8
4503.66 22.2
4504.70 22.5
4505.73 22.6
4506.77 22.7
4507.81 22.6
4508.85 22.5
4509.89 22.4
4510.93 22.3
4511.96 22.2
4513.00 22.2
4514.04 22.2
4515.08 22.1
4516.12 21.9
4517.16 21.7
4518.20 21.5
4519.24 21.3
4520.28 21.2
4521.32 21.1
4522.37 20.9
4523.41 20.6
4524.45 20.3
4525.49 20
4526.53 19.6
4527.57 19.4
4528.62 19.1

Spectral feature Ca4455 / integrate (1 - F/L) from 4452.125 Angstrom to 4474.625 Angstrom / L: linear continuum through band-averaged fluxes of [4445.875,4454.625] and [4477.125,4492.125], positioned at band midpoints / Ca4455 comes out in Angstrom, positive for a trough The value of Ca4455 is 1.0 Angstrom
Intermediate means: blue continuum 19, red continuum 19.9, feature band 18.5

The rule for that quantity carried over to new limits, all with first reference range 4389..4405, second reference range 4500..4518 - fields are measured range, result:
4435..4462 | 0.9 Angstrom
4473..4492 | 0.9 Angstrom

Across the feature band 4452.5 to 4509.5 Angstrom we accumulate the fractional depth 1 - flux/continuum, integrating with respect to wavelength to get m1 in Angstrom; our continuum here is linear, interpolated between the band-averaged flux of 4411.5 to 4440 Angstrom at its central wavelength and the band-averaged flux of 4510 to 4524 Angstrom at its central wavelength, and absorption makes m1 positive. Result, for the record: 2.0 Angstrom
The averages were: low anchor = 18.6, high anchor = 21.6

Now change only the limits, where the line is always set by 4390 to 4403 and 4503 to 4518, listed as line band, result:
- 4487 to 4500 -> 1.1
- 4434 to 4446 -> -0.1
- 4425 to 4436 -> -0.2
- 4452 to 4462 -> 1.1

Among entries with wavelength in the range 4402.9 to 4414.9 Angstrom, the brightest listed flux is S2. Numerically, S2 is 17.3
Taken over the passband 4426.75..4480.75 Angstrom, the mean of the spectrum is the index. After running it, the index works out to 19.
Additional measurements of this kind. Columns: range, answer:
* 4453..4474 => 18.5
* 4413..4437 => 18.7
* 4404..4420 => 17.3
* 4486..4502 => 19.9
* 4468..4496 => 19.8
